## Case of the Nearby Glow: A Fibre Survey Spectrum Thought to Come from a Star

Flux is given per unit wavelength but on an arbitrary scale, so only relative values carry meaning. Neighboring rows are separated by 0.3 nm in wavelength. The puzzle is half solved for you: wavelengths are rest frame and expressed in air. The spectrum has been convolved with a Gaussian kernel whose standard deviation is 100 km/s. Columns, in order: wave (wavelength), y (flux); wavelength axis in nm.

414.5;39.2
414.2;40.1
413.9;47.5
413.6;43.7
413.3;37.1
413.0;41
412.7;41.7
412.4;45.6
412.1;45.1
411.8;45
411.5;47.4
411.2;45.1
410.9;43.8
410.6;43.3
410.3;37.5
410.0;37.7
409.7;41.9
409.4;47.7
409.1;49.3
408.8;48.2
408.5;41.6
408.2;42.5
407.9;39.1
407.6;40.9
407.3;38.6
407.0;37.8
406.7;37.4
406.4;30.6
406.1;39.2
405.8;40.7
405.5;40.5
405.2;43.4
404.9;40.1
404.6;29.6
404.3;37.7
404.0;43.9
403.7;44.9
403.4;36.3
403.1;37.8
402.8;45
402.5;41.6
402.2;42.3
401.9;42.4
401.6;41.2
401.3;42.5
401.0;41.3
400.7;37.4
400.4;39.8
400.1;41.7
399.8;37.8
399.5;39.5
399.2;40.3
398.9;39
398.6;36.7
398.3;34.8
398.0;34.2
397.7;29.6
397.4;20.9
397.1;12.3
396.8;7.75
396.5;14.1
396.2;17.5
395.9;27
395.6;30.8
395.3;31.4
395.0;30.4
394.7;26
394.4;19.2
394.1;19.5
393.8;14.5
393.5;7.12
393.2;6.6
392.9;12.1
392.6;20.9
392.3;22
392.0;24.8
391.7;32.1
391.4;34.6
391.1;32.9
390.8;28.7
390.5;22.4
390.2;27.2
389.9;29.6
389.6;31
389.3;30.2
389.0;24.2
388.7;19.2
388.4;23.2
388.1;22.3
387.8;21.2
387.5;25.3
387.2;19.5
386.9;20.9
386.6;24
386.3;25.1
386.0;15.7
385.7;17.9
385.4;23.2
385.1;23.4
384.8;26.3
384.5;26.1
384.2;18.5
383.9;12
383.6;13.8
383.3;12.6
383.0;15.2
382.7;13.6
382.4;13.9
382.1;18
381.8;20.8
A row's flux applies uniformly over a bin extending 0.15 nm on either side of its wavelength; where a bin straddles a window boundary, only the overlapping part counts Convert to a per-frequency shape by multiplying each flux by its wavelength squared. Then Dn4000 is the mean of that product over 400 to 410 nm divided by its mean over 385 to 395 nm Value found 1.93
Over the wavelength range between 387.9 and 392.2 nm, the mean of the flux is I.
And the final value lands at 27.2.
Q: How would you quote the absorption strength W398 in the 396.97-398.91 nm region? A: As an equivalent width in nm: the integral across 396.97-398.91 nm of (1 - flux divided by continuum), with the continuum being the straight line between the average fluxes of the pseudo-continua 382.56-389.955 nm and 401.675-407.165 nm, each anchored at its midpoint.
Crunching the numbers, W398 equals 0.24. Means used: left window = 21.3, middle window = 29.1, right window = 39.5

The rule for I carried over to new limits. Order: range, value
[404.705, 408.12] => 38.9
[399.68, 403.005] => 41.2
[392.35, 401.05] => 26.3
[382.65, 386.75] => 19.2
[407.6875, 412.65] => 43.7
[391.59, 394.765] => 18.3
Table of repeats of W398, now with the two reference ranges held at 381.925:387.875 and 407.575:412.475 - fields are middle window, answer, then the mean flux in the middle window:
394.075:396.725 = 0.51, 23.7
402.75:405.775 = -0.14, 39.8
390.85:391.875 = -0.28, 32.6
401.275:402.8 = -0.27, 42.3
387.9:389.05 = 0.04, 22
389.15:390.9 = -0.28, 28.2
